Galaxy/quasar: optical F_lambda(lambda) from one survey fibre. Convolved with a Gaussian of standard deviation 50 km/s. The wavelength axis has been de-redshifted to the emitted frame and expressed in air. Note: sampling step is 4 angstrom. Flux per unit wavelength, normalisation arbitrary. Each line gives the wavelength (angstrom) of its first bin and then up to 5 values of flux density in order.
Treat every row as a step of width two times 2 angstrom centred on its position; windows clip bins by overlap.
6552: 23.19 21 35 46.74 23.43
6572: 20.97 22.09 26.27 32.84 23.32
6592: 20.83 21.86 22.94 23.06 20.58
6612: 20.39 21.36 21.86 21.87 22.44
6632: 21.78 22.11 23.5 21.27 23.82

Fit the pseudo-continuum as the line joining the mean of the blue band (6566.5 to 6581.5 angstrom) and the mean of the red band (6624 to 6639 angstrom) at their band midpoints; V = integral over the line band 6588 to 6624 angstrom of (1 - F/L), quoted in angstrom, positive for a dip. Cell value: 1.4 angstrom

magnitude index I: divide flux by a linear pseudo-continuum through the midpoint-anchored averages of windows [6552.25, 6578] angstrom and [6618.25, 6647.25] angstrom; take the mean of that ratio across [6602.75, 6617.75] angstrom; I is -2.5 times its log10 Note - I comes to 0.14 mag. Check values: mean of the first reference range 27.9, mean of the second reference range 22.2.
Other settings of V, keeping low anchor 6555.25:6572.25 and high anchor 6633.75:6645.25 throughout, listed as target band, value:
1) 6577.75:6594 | 1.5 angstrom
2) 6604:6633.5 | 3.7 angstrom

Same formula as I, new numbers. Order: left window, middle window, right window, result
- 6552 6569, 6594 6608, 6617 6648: 0.17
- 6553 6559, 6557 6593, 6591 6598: -0.23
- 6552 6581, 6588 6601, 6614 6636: 0.13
